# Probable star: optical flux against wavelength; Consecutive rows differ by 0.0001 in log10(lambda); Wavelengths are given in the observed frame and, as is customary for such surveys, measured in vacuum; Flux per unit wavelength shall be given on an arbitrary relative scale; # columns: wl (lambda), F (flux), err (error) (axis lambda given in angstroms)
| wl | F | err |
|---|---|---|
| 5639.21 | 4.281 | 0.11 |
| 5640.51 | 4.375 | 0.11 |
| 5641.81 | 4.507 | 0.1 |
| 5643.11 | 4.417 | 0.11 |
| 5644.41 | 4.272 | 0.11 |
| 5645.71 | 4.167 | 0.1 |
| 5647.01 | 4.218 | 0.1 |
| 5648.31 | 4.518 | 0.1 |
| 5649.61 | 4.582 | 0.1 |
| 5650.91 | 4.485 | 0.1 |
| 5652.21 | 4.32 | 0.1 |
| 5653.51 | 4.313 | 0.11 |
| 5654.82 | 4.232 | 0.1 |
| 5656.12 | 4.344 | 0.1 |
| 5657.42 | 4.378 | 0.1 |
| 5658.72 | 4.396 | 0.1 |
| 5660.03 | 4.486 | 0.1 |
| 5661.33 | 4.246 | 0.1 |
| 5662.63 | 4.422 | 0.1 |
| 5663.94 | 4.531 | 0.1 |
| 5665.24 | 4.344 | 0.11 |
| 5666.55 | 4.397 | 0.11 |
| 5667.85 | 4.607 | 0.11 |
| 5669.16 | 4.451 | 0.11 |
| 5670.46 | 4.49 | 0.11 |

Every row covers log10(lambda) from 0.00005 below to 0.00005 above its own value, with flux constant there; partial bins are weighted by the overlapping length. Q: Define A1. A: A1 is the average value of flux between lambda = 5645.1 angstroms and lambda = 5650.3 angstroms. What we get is 4.38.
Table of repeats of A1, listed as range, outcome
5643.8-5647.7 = 4.22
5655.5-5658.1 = 4.37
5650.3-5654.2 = 4.36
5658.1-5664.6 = 4.42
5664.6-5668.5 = 4.45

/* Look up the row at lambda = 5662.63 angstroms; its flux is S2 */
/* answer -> 4.422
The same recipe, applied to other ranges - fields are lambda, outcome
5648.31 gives 4.518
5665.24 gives 4.344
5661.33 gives 4.246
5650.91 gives 4.485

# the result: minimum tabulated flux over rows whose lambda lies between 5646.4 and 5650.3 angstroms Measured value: 4.218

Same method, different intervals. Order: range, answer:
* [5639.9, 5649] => 4.167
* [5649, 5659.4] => 4.232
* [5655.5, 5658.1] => 4.344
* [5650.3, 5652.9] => 4.32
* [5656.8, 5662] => 4.246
